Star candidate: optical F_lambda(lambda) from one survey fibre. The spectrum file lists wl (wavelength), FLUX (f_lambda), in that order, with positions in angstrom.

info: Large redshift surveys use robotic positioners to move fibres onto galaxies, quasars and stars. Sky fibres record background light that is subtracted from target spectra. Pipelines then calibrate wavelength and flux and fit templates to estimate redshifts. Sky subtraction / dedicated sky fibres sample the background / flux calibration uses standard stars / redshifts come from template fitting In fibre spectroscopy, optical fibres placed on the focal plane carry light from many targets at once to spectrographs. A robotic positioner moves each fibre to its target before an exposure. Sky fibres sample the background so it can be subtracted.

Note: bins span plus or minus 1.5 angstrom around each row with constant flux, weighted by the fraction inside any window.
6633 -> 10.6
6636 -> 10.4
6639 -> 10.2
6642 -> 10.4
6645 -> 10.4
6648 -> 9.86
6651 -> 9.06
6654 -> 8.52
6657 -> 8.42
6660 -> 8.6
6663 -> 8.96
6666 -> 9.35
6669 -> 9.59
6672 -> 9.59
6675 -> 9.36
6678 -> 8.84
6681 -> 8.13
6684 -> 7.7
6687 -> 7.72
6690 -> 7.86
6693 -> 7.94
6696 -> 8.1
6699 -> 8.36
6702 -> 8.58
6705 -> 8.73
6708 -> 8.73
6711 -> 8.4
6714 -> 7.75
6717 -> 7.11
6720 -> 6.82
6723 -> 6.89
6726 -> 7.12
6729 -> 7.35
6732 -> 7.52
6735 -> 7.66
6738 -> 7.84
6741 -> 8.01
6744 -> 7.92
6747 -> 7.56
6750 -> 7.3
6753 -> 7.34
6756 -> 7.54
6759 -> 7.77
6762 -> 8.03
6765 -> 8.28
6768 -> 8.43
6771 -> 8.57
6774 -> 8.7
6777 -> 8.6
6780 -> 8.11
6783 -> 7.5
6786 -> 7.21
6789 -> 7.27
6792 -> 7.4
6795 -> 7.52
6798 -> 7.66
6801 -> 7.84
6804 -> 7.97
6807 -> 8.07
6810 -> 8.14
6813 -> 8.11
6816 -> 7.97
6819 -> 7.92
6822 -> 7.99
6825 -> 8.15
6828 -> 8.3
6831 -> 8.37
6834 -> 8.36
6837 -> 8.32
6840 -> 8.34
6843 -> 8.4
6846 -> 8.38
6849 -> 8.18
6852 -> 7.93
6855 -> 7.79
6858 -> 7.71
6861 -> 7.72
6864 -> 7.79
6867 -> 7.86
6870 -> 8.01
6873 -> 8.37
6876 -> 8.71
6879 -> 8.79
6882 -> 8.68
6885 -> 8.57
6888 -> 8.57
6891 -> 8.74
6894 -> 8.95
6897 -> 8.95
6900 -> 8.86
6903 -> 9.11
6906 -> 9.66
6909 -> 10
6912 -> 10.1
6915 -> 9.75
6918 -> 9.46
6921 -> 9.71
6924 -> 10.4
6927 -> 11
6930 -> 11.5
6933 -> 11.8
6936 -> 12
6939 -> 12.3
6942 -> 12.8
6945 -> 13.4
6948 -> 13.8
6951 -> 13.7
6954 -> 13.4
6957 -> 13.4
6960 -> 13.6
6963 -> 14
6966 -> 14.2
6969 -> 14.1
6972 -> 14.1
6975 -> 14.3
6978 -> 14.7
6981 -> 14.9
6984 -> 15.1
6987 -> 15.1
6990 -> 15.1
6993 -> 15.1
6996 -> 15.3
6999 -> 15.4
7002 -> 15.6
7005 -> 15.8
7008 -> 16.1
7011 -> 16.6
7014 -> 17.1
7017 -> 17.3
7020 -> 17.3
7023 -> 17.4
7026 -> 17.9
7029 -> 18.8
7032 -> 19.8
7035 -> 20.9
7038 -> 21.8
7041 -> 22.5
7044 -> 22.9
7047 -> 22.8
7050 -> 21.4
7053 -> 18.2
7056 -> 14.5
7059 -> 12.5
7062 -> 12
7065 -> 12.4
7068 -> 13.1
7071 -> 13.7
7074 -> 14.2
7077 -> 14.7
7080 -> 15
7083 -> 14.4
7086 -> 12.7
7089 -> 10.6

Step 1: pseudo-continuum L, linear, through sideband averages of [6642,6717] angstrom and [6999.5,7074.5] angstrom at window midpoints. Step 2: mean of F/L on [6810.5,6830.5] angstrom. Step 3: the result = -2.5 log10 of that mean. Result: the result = 0.44 mag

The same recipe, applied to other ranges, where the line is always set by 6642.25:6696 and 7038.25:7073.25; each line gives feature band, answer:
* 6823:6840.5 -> 0.426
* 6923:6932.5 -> 0.278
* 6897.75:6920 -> 0.409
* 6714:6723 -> 0.361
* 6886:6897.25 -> 0.472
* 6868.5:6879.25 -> 0.485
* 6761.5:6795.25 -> 0.361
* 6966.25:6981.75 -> 0.067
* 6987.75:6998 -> 0.037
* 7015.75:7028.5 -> -0.081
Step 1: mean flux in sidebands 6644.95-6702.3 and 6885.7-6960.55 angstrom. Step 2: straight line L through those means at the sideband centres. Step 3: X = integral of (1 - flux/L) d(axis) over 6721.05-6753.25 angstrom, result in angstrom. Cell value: 6.2 angstrom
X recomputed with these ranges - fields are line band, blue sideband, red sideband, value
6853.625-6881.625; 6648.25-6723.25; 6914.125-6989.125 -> 8.29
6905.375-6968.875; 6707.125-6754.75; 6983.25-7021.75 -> 9.07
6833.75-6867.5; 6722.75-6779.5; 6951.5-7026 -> 8.84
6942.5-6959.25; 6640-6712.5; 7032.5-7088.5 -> 1.02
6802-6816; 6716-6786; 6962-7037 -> 2.37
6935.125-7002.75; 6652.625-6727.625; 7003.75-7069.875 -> 7.25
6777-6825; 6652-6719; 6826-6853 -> 2.98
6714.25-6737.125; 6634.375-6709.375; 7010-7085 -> 6.46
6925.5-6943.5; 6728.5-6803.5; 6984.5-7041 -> 2.97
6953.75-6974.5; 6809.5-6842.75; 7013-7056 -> 2.44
